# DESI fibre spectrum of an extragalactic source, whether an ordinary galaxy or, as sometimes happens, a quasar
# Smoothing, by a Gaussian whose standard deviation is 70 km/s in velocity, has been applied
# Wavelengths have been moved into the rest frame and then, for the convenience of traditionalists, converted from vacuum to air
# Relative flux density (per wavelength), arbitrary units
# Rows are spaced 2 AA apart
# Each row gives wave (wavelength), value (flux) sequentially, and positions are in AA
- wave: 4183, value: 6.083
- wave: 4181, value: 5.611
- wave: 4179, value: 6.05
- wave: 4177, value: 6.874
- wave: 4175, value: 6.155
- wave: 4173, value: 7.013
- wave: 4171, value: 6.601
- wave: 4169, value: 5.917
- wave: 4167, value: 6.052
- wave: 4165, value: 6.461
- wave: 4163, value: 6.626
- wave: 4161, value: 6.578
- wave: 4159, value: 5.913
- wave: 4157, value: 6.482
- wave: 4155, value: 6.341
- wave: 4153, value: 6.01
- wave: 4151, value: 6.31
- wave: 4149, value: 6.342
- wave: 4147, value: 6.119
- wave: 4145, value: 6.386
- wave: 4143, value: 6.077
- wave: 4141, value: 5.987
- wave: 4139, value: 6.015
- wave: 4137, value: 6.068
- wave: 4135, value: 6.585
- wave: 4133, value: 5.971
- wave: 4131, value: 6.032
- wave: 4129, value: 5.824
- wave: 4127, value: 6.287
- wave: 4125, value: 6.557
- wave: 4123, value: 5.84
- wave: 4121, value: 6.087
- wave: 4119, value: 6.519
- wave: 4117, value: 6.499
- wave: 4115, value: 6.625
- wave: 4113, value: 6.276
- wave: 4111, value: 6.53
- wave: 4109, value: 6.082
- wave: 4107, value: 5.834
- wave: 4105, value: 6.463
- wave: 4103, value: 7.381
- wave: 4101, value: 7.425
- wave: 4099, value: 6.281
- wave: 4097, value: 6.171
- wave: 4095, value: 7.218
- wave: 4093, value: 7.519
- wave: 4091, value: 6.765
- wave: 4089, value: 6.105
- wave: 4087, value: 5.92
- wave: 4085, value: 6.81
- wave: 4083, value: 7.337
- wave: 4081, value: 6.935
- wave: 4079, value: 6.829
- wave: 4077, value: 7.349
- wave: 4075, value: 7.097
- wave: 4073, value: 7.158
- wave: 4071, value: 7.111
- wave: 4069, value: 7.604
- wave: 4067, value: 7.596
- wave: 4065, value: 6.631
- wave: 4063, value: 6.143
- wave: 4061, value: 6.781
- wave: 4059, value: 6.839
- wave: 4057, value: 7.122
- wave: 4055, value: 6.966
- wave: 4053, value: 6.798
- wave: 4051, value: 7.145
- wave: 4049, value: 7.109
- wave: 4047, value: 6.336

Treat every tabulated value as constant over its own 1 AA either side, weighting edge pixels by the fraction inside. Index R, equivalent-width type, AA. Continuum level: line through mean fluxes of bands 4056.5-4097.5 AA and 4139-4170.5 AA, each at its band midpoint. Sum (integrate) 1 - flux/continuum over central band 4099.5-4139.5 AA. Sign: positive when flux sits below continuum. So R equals 1.2 AA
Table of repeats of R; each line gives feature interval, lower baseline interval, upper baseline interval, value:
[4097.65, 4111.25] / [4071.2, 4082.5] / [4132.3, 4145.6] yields 0.23 AA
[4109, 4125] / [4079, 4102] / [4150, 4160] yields 0.50 AA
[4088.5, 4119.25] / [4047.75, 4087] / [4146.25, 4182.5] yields 0.52 AA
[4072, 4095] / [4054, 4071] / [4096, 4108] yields -0.47 AA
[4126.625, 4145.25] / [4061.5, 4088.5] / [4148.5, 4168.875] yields 1.04 AA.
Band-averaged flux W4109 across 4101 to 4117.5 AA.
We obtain 6.52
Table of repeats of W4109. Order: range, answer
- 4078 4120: 6.64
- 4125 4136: 6.18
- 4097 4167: 6.31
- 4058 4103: 6.9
